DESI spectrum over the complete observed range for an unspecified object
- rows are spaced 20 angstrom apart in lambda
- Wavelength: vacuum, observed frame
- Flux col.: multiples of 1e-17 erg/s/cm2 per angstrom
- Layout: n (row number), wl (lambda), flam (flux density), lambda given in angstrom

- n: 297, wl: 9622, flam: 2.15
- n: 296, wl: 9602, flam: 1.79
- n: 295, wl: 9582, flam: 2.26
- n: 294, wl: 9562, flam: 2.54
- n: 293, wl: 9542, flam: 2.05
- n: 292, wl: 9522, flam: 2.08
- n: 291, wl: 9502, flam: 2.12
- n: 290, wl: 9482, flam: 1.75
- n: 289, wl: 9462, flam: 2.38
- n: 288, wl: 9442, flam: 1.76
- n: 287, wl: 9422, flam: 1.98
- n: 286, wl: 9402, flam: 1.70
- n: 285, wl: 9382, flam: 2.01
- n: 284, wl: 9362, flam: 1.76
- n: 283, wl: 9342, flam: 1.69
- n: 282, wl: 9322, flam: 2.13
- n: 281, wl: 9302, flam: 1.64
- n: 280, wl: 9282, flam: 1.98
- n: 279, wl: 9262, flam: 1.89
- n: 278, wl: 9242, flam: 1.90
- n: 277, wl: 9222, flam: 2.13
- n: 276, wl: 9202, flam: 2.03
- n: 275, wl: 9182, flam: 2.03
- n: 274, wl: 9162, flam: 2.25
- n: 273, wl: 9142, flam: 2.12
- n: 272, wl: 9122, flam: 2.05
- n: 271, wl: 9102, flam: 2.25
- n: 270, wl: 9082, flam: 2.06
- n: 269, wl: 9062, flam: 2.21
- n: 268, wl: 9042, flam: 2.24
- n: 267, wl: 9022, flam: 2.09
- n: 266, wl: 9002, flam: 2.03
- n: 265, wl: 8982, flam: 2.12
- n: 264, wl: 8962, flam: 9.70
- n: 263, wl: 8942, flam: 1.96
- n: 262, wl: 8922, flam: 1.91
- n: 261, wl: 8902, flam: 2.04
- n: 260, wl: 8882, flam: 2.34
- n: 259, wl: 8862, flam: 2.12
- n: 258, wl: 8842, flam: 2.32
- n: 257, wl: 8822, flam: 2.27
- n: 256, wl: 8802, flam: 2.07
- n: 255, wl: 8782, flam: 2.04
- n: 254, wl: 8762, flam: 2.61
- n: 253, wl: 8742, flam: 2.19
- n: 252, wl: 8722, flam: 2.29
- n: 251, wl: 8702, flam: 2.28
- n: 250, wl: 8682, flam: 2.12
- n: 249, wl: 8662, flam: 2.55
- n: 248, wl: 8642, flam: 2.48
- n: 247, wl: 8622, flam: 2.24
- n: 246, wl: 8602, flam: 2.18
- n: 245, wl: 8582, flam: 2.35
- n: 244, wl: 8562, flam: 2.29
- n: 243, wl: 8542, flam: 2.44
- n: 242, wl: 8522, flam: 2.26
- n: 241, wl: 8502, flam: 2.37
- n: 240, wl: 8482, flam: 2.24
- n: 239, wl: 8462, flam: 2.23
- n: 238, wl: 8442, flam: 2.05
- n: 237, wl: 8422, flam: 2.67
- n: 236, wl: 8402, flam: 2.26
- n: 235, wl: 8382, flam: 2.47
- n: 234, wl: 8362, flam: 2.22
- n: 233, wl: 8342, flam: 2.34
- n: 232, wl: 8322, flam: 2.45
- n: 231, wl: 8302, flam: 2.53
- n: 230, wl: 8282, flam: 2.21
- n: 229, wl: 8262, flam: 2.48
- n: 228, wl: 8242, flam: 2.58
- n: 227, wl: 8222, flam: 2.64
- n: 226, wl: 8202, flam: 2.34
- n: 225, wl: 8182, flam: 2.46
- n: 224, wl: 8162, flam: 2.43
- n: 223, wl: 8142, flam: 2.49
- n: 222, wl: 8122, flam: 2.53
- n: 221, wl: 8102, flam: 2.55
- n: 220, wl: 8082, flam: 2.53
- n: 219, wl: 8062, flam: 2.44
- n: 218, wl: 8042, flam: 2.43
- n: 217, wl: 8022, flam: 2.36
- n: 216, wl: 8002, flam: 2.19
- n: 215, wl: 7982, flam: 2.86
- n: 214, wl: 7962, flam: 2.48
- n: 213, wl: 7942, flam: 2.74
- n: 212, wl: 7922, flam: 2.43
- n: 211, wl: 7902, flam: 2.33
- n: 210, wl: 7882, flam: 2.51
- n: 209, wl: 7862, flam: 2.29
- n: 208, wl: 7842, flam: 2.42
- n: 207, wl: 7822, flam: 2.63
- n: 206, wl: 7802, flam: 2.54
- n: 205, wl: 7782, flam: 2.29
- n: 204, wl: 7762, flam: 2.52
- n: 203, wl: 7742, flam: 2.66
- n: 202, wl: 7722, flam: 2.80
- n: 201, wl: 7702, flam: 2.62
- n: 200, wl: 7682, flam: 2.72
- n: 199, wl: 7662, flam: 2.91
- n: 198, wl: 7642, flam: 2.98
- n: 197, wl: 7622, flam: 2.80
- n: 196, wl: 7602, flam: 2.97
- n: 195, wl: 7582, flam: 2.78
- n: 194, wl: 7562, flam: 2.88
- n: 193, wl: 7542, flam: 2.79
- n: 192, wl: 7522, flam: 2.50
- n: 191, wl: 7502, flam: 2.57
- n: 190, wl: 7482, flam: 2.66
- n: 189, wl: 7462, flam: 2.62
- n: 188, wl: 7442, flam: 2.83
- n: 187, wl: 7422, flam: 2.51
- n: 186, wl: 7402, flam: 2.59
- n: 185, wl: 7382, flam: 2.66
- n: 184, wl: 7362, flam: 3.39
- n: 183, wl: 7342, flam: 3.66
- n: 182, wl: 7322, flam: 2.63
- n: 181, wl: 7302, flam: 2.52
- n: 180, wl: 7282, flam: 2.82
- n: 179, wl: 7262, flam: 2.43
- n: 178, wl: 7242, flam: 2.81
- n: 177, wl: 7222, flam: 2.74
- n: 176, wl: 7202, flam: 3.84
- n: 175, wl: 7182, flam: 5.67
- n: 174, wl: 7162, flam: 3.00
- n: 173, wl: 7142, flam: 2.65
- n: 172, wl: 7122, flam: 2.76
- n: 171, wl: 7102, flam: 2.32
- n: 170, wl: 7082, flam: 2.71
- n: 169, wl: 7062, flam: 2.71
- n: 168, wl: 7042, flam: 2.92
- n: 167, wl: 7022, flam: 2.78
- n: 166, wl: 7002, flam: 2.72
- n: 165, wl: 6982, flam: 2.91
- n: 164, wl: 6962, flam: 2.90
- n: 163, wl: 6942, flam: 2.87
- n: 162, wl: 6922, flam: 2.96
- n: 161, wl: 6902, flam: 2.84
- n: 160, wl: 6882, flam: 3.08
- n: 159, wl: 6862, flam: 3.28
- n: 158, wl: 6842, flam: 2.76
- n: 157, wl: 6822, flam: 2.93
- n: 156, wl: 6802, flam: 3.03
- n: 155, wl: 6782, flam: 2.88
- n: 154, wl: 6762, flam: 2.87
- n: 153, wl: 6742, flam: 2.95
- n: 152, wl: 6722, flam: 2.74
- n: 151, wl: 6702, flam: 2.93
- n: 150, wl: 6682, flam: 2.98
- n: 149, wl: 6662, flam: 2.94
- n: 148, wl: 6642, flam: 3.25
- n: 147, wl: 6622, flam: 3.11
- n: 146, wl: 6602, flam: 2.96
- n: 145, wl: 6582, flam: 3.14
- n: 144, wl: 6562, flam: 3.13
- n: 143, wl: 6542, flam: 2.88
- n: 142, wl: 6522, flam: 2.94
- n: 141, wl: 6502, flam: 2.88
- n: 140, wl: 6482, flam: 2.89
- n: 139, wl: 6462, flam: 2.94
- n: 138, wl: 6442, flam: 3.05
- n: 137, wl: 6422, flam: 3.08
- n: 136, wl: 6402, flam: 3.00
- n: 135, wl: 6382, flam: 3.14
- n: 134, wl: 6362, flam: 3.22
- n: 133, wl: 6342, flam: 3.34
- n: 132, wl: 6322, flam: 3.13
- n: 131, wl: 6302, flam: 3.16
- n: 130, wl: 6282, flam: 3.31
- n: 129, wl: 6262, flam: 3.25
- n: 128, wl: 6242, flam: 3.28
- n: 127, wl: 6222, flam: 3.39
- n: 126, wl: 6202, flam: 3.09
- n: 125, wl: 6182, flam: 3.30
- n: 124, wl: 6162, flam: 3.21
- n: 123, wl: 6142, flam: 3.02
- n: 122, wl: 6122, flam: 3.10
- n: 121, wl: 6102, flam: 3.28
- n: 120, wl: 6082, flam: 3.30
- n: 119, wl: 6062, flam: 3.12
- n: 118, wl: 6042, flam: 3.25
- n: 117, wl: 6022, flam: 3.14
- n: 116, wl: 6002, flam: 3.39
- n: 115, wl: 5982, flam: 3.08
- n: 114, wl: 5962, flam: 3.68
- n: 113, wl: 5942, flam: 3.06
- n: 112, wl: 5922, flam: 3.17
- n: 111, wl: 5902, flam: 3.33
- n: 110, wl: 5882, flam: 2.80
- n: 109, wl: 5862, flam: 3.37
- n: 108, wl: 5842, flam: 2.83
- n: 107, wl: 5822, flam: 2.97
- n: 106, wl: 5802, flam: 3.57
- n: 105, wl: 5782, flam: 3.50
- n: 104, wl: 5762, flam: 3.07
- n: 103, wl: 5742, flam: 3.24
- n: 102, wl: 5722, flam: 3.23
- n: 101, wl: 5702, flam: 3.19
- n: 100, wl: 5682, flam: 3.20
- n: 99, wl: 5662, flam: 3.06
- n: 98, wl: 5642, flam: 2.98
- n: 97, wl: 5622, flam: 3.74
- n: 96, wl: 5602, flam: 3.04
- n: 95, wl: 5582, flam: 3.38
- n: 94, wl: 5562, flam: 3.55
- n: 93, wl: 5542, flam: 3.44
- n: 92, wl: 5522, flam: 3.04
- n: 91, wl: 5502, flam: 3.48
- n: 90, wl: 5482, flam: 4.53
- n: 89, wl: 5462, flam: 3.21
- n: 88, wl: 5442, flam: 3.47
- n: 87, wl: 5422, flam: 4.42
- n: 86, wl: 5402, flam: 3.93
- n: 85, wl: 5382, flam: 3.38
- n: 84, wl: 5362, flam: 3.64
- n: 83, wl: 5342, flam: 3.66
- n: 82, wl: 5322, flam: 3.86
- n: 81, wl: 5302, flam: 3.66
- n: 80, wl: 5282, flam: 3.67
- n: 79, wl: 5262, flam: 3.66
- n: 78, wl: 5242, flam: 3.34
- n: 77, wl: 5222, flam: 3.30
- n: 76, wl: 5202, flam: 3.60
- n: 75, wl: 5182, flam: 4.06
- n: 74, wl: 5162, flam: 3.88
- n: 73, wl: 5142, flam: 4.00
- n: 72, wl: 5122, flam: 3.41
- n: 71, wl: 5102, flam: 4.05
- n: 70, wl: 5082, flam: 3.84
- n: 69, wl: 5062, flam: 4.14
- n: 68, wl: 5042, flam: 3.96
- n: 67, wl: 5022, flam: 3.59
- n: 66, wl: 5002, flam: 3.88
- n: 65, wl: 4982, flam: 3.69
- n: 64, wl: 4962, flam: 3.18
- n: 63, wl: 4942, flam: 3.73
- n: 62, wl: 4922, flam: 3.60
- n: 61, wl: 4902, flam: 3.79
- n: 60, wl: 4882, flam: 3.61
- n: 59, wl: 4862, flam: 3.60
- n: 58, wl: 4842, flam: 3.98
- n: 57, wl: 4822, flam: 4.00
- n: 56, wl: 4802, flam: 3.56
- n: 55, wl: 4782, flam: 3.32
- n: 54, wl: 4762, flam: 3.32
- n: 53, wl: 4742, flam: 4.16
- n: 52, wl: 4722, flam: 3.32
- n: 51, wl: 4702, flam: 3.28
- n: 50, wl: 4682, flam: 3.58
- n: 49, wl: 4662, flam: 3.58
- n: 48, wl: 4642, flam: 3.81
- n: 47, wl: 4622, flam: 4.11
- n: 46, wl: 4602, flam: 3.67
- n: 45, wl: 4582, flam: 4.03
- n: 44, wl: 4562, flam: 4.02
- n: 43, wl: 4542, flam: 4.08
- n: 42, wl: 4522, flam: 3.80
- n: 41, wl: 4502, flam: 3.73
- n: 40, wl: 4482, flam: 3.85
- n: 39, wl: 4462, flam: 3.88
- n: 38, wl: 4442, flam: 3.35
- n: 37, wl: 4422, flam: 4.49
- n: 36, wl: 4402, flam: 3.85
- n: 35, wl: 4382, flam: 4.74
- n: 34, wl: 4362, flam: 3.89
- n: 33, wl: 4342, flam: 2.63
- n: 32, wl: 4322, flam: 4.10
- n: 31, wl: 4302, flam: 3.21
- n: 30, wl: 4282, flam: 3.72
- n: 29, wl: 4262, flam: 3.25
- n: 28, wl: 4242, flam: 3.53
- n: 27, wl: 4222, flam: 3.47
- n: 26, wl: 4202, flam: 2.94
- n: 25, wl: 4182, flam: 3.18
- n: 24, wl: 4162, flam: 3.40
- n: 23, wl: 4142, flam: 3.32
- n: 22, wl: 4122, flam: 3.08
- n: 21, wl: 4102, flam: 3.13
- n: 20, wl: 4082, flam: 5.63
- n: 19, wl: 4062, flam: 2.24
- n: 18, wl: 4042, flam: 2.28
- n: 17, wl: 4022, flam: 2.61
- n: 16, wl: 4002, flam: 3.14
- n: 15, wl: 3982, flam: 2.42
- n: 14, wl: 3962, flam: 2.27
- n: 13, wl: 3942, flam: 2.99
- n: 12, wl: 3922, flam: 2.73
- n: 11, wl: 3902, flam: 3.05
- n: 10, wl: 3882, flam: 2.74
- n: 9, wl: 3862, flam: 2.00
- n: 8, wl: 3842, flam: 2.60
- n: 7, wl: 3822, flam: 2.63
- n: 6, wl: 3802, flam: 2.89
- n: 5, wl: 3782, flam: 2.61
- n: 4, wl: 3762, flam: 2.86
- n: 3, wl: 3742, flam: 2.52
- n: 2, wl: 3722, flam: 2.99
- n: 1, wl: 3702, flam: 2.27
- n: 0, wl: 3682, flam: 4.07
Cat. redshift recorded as 0.094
